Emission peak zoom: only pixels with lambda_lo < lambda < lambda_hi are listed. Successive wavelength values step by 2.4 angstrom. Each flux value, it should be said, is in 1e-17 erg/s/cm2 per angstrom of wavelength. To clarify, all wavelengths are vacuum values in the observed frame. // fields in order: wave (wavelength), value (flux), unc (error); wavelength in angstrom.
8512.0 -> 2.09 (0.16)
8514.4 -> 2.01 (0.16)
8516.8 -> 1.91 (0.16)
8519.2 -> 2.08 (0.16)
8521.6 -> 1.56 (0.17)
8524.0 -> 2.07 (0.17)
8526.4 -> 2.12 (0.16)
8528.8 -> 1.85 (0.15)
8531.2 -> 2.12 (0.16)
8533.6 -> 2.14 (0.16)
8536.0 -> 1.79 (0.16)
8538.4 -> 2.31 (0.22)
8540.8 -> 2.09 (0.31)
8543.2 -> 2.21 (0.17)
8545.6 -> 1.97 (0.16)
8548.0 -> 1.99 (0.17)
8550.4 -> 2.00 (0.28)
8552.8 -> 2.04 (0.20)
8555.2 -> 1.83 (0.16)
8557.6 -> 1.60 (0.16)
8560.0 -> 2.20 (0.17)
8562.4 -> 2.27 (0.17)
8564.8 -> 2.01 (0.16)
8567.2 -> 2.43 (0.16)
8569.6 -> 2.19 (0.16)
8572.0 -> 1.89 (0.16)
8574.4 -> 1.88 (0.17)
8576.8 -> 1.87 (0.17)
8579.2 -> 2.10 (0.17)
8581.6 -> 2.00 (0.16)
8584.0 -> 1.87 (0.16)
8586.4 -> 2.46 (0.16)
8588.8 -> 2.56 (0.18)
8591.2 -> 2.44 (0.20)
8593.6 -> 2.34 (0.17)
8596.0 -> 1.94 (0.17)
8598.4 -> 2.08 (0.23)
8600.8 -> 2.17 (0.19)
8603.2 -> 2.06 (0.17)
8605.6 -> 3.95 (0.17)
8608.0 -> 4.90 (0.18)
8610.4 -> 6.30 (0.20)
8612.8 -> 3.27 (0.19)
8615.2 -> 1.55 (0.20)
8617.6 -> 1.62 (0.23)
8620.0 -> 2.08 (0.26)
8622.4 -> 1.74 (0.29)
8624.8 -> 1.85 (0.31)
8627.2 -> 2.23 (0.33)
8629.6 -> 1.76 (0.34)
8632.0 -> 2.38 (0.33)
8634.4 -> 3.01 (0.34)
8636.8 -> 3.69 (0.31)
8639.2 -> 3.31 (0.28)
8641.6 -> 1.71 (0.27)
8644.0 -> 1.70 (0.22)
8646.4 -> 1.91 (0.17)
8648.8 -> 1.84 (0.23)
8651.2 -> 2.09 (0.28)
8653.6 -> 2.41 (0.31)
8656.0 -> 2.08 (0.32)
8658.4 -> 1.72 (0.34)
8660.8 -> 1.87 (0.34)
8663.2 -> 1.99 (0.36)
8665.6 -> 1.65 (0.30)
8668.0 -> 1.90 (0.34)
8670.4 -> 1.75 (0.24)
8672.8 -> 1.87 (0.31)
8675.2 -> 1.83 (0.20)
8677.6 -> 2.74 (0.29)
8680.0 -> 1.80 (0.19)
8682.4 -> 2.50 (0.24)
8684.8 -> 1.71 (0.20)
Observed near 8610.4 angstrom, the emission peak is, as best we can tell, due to Halpha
